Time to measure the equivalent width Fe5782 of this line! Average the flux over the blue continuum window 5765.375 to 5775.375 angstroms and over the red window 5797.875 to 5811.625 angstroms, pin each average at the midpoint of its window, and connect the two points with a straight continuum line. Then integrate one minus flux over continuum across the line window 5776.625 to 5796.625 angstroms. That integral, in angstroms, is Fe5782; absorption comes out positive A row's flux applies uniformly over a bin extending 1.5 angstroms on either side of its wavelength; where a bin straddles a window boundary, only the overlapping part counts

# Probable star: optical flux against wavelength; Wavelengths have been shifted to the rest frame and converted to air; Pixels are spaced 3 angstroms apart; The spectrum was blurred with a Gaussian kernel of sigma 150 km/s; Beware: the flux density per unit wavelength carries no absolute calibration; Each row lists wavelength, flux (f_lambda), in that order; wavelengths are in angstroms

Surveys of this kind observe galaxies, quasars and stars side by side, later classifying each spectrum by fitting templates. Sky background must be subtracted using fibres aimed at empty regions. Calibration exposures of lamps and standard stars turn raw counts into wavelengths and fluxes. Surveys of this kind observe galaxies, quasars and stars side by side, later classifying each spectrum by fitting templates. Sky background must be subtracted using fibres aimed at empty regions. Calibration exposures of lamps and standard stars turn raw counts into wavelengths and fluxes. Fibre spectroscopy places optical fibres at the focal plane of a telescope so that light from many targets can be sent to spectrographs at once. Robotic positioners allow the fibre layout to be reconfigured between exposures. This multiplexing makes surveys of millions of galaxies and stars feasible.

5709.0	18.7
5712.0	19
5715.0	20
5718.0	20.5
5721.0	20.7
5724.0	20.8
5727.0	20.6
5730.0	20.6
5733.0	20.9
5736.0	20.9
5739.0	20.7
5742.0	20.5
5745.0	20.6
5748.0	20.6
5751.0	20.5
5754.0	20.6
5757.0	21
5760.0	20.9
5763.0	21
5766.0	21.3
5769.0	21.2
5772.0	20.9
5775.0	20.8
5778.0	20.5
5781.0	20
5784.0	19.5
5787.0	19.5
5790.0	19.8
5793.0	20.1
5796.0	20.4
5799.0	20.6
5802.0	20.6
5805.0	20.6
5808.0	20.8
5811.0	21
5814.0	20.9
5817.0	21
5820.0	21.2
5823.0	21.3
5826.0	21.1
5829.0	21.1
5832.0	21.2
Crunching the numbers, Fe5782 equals 0.9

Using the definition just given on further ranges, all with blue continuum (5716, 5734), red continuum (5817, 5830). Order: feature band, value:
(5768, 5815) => 1.2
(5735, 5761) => 0.1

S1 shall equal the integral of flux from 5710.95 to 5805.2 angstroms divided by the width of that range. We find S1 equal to 20.5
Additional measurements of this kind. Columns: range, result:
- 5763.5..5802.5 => 20.4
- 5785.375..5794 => 19.8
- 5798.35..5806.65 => 20.6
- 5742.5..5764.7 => 20.7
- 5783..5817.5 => 20.4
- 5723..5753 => 20.7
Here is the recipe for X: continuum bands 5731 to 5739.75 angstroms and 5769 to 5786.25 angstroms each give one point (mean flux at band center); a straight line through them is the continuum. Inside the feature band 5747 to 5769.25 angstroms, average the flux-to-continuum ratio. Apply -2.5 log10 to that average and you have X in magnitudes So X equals -0.02 mag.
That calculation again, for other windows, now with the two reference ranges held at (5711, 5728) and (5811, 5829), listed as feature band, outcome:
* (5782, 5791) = 0.07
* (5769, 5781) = 0.00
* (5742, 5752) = 0.00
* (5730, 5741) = -0.02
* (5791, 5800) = 0.03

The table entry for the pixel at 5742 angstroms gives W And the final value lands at 20.5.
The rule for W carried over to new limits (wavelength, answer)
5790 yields 19.8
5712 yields 19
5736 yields 20.9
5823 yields 21.3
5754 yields 20.6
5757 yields 21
